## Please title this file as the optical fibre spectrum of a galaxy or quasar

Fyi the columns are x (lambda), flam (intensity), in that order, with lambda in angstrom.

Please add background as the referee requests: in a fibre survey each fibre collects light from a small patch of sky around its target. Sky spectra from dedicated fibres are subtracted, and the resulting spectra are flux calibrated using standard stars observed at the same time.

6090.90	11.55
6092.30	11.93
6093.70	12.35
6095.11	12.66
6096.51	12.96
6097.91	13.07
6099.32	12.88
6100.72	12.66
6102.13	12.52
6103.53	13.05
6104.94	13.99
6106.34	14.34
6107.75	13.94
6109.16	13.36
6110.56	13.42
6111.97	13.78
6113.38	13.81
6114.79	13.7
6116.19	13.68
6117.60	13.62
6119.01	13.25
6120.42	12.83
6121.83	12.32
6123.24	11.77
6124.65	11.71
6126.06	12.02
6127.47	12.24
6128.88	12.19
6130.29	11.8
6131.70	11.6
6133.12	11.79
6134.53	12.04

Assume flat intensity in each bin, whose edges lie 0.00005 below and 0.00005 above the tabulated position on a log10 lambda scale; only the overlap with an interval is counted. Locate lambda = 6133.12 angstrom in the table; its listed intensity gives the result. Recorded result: 11.79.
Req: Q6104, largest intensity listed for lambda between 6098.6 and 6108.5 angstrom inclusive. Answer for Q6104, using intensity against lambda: 14.34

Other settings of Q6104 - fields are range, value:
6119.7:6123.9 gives 12.83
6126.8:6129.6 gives 12.24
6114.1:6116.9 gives 13.7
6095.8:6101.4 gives 13.07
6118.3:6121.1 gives 13.25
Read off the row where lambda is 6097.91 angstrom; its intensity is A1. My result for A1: 13.07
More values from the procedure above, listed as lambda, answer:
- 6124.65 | 11.71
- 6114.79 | 13.7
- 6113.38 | 13.81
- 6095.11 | 12.66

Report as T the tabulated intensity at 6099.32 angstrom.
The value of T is 12.88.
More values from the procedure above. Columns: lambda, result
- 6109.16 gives 13.36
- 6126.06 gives 12.02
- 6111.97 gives 13.78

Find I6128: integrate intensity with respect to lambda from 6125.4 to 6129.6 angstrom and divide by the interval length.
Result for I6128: 12.2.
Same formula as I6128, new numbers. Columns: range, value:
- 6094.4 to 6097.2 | 12.8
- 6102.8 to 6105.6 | 13.5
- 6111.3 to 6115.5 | 13.8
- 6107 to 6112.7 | 13.6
